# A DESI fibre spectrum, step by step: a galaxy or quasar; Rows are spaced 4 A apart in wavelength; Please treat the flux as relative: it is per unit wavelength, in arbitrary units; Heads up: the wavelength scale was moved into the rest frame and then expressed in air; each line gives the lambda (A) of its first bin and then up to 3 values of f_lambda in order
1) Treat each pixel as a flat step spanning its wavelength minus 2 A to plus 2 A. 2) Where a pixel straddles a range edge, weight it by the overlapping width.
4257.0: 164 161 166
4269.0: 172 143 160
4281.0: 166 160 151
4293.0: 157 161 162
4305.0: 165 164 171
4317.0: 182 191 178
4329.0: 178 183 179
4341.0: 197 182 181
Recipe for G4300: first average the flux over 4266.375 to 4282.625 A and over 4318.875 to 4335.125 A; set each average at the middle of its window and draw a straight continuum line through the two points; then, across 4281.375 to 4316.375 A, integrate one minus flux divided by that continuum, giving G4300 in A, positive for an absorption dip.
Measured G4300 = 1.7 A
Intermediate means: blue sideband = 160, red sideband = 182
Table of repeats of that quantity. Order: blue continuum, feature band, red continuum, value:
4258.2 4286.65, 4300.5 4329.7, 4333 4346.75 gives 0.4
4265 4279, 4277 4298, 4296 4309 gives 0.3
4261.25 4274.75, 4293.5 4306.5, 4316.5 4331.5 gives 0.8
